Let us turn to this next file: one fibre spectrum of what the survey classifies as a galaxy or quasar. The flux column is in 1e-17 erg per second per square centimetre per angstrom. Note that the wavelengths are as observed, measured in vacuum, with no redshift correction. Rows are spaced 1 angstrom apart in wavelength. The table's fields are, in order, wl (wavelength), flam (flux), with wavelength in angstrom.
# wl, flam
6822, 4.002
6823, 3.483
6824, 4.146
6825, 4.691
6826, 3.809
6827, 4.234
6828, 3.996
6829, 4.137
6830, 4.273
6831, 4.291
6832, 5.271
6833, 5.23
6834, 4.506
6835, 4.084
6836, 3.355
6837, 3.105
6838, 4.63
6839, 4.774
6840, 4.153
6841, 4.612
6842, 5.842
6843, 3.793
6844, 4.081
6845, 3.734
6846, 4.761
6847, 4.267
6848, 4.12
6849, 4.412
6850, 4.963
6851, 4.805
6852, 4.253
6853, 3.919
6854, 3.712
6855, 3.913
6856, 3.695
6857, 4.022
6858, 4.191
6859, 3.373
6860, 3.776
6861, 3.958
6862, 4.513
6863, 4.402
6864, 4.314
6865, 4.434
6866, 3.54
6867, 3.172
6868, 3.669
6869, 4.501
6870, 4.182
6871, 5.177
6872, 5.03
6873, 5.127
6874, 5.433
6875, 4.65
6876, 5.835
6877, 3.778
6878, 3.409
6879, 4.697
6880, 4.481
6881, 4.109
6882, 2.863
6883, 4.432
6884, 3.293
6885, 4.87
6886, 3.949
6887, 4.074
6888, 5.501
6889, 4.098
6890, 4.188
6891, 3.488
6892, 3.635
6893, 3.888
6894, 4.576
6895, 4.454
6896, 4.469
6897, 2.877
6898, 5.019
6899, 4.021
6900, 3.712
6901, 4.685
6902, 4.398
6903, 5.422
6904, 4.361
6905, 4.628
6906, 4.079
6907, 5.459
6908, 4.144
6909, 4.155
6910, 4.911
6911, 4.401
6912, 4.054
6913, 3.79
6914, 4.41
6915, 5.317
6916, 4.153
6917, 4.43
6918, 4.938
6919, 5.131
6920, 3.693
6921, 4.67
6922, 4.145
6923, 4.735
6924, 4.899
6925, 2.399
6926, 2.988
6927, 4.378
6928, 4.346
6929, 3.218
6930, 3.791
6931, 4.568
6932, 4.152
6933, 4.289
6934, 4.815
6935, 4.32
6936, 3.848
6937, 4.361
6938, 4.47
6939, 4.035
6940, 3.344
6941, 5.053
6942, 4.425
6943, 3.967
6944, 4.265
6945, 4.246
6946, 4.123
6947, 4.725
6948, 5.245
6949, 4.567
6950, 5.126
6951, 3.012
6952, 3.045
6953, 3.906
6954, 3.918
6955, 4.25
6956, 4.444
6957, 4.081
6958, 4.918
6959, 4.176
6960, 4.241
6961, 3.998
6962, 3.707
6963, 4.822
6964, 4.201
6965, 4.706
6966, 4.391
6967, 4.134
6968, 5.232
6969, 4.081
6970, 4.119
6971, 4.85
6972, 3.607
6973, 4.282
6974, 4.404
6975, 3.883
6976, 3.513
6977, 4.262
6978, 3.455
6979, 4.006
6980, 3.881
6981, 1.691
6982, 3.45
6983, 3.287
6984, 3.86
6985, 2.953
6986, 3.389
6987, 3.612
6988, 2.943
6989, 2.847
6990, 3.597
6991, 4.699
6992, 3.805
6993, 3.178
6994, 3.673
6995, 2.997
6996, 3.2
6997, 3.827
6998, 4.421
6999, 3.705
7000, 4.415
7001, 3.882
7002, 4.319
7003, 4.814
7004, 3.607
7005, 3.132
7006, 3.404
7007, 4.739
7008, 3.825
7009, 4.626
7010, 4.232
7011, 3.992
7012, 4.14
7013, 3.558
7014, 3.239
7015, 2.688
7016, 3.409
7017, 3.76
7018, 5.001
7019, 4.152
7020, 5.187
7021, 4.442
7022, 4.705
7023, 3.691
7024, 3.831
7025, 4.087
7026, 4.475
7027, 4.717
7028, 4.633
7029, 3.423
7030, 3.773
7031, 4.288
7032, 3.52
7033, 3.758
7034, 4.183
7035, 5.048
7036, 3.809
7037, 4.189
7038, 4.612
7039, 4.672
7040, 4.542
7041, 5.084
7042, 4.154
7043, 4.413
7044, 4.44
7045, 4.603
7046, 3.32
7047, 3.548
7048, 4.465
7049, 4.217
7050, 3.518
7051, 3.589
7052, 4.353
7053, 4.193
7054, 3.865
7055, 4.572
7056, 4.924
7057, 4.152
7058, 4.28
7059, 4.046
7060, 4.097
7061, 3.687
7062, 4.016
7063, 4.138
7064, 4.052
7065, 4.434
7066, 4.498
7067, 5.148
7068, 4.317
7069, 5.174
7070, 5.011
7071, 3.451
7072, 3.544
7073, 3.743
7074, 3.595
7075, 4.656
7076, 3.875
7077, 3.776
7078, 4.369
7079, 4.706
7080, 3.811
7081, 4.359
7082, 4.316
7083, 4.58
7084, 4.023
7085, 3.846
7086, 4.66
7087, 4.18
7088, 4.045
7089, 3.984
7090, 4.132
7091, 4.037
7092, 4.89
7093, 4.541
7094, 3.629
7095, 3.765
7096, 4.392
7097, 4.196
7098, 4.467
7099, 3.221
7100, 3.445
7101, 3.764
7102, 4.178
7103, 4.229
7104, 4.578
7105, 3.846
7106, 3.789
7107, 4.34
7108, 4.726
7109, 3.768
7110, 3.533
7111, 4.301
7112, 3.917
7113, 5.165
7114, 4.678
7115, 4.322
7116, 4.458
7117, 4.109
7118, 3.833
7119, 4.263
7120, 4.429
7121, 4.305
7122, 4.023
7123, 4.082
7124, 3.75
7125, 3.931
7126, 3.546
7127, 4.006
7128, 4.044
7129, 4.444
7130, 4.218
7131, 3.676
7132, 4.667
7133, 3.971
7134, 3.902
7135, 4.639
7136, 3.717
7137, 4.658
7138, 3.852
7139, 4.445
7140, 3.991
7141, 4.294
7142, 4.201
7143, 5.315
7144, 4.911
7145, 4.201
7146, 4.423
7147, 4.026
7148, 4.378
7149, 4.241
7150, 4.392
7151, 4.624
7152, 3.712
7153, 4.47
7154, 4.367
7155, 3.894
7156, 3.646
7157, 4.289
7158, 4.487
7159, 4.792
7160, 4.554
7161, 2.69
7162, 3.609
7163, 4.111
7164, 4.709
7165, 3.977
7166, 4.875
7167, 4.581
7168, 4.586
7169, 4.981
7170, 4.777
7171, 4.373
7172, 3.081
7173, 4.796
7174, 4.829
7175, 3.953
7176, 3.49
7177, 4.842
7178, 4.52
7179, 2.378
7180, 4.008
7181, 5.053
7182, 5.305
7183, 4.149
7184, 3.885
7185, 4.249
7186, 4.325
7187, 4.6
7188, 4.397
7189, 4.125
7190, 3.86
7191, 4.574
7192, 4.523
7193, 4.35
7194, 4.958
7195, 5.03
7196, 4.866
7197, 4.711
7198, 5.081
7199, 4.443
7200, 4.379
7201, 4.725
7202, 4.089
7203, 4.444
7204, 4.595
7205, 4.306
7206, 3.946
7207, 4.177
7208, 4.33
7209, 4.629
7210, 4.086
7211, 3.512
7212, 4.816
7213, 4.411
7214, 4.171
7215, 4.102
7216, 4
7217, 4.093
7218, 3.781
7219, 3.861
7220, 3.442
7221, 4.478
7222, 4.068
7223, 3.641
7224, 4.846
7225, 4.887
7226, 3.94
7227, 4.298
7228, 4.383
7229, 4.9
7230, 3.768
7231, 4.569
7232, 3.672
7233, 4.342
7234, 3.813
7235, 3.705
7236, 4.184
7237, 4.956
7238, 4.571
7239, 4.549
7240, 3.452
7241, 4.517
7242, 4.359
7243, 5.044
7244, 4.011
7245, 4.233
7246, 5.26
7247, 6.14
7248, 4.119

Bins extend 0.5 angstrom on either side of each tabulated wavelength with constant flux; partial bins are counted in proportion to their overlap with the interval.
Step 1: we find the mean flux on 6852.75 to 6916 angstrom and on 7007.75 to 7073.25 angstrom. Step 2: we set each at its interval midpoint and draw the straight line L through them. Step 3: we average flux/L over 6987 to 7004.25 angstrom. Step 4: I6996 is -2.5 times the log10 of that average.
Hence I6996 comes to 0.12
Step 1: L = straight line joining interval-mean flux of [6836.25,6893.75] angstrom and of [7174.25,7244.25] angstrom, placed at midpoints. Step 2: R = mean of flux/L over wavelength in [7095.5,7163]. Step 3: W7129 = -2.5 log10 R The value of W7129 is 0.03 mag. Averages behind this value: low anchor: 4.24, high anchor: 4.3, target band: 4.17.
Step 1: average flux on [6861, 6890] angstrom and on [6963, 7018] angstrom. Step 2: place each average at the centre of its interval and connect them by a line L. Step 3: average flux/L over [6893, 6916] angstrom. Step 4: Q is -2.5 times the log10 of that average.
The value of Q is -0.05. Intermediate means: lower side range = 4.33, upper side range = 3.83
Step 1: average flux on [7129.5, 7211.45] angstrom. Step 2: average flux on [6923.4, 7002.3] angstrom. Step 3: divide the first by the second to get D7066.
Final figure 1.1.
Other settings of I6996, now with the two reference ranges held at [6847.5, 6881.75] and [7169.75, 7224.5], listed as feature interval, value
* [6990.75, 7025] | 0.09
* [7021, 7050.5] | 0.02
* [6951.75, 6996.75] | 0.11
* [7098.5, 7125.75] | 0.05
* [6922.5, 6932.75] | 0.08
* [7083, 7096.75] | 0.03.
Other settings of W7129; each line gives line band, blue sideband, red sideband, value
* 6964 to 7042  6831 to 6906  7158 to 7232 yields 0.08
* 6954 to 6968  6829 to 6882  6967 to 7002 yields -0.13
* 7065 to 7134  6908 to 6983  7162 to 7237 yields 0.02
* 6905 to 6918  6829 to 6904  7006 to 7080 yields -0.06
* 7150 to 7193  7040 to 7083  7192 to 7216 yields 0.03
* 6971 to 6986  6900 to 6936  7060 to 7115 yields 0.17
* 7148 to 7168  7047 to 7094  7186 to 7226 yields 0.02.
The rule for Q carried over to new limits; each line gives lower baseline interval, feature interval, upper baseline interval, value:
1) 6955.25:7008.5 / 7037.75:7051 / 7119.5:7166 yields -0.06 mag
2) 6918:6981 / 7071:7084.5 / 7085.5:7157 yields 0.03 mag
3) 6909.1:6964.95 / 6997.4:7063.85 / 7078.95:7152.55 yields 0.02 mag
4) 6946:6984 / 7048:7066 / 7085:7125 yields 0.00 mag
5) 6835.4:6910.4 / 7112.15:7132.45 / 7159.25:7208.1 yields 0.04 mag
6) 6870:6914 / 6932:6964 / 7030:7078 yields 0.01 mag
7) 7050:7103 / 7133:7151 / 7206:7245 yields -0.04 mag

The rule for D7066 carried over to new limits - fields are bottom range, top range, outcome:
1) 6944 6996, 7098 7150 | 1.06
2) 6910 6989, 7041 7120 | 1.02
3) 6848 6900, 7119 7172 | 1.01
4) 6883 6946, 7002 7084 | 0.98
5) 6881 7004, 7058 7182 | 1.02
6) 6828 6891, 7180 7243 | 1.01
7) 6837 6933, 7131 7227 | 1.01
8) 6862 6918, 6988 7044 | 0.93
